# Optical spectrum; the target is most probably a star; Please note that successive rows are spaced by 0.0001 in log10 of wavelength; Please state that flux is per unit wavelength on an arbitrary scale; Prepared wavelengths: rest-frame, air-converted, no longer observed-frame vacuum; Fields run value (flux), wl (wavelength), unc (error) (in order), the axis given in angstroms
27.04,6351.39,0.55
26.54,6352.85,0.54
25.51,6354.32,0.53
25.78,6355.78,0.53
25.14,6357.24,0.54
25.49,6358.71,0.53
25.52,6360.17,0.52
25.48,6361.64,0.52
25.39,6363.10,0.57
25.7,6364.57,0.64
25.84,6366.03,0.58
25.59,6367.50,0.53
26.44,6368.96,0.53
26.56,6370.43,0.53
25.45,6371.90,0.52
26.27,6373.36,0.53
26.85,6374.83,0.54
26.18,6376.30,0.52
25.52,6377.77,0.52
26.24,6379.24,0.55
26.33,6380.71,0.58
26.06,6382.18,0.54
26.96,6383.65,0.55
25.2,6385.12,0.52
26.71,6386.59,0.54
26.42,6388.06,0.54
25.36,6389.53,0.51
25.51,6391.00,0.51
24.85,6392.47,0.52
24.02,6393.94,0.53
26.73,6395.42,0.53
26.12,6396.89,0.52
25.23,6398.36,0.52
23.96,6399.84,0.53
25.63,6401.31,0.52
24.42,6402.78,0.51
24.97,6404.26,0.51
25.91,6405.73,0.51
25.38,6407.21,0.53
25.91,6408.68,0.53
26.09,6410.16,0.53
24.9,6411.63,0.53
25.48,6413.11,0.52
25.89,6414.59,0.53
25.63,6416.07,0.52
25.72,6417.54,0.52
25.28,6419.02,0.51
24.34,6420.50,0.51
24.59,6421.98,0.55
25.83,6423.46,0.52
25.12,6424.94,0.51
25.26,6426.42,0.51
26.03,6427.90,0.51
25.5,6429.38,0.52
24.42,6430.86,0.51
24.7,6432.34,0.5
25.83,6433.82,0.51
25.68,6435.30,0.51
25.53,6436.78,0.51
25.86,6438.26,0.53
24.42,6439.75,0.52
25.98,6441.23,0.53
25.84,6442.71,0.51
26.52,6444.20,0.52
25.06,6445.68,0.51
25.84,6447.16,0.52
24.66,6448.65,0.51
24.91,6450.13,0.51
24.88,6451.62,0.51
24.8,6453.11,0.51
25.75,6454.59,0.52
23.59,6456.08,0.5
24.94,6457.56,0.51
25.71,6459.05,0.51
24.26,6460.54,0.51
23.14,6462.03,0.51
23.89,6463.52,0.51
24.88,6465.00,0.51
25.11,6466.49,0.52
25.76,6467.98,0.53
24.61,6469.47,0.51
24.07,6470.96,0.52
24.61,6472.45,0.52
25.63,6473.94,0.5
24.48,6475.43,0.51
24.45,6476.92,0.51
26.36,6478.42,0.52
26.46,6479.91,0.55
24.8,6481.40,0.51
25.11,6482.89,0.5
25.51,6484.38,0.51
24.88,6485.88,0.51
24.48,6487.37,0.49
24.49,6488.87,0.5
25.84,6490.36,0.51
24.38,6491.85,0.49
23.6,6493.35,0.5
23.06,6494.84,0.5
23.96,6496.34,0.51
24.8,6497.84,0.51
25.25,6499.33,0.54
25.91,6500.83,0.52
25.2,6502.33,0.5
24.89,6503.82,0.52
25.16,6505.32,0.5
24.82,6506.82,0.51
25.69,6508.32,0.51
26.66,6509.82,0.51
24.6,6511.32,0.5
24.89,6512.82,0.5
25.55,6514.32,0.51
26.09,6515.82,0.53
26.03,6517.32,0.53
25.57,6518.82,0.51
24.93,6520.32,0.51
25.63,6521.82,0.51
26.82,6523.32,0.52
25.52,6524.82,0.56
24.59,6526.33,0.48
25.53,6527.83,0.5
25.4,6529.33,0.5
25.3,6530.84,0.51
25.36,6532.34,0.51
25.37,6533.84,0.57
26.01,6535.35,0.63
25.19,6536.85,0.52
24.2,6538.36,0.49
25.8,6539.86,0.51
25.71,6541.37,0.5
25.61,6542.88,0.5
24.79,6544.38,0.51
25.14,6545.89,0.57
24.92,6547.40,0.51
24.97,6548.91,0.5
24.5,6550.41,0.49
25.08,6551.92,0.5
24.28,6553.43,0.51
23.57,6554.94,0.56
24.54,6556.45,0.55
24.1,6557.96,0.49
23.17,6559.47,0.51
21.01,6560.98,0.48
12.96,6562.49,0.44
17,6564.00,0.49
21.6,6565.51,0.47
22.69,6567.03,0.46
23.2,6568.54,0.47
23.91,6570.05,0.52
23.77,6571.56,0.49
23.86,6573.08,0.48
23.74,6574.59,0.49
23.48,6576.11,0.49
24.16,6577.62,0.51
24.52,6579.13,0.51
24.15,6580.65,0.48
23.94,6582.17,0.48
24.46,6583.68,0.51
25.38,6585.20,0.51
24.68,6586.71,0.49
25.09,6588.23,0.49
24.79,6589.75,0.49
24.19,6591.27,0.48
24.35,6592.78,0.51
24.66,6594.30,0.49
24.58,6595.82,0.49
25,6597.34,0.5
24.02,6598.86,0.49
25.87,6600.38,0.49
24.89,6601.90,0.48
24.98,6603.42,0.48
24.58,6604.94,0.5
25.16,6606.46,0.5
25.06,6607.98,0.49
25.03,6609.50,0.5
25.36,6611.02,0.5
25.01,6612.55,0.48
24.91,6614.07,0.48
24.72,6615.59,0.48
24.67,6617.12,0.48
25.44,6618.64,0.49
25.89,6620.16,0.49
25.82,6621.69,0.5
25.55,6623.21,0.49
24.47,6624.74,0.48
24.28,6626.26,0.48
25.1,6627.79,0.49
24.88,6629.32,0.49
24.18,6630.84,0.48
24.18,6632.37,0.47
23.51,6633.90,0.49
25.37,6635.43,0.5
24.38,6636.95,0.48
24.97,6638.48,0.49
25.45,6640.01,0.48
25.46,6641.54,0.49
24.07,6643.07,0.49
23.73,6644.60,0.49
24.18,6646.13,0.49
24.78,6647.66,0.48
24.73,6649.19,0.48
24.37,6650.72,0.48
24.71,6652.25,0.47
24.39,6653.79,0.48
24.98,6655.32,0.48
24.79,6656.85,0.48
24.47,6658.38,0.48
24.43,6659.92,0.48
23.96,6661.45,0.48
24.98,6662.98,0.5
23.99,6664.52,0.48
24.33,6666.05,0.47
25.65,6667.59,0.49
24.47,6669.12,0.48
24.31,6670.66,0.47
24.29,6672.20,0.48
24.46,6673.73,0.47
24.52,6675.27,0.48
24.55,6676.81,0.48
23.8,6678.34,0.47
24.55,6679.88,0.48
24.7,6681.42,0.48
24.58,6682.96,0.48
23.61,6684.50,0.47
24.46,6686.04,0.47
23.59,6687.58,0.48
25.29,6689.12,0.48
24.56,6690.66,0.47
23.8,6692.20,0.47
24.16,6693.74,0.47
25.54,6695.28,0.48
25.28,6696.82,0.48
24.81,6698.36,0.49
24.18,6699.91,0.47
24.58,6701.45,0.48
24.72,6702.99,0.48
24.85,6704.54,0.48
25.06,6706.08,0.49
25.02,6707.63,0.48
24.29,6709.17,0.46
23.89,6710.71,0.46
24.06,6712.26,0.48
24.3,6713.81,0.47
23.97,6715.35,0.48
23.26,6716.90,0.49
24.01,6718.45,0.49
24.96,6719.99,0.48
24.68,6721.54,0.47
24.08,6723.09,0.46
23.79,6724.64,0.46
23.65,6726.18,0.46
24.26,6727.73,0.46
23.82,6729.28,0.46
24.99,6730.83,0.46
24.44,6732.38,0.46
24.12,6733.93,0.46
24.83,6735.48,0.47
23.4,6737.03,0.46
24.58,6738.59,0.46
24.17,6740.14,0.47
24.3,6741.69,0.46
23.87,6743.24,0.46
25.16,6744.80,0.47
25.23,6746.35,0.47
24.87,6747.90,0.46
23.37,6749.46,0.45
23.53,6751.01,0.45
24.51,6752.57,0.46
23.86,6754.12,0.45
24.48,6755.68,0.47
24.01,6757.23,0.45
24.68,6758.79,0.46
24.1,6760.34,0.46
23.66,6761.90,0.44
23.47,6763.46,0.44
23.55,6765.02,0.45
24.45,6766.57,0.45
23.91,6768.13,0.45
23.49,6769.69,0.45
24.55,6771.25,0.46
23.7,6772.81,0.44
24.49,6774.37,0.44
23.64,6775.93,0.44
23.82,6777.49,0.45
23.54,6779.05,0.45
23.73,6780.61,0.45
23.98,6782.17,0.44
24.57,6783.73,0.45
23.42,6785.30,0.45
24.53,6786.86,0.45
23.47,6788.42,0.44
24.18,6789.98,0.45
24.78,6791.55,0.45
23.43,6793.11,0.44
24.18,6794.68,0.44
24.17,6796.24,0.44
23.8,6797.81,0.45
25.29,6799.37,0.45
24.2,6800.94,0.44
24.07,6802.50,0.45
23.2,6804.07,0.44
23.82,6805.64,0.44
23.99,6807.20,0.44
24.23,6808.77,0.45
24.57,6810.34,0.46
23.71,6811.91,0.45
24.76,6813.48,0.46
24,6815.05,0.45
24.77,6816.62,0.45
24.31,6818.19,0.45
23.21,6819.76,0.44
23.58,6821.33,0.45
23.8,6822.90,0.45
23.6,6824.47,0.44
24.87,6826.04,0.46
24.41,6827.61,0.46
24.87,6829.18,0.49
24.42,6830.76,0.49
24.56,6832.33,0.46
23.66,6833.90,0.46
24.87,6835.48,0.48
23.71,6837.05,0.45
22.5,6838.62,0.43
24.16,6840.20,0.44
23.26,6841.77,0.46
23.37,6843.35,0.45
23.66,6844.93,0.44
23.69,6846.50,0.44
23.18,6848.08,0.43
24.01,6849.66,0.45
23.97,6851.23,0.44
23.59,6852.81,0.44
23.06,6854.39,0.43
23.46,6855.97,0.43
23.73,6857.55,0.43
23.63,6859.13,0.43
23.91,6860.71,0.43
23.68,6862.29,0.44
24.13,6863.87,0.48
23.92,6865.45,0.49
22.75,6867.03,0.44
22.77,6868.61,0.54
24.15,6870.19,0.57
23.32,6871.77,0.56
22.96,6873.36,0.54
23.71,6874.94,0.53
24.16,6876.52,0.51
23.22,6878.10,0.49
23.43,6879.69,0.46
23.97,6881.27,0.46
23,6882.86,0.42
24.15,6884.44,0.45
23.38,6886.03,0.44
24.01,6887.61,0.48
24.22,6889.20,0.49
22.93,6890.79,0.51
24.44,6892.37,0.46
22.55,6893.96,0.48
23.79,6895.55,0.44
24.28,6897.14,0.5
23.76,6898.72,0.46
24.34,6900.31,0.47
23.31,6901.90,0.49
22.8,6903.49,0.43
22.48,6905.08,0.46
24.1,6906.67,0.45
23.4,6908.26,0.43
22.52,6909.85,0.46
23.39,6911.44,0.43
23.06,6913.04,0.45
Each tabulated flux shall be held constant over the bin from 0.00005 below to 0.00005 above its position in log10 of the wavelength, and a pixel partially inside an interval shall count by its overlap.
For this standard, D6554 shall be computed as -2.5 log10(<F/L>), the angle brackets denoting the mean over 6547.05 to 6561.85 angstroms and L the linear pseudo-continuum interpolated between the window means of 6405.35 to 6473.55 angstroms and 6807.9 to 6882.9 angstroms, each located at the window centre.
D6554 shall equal 0.04 mag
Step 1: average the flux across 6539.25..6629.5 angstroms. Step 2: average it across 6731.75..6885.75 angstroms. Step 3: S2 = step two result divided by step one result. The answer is 0.99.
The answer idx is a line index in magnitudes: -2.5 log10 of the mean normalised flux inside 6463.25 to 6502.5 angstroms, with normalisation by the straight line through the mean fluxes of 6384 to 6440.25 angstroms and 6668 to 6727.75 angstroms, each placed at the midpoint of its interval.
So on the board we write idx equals 0.01 mag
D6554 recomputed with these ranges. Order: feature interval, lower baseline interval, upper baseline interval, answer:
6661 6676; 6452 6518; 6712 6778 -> -0.01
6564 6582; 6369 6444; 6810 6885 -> 0.07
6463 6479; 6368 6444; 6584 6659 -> 0.02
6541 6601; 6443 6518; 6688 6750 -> 0.05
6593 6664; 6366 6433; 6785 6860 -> 0.00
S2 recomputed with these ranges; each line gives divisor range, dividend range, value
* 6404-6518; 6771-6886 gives 0.95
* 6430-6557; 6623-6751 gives 0.97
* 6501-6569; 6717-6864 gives 0.98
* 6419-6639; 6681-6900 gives 0.97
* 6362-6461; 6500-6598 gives 0.96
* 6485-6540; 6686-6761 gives 0.97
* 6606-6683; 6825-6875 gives 0.96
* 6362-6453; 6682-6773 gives 0.95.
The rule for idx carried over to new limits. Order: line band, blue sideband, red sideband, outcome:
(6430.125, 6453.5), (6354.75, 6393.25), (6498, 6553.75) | 0.01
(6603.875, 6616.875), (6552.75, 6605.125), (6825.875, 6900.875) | -0.06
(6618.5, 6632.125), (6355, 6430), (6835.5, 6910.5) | -0.02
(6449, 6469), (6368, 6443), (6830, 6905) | 0.03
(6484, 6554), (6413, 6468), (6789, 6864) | -0.01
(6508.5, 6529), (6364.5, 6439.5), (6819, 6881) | -0.02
